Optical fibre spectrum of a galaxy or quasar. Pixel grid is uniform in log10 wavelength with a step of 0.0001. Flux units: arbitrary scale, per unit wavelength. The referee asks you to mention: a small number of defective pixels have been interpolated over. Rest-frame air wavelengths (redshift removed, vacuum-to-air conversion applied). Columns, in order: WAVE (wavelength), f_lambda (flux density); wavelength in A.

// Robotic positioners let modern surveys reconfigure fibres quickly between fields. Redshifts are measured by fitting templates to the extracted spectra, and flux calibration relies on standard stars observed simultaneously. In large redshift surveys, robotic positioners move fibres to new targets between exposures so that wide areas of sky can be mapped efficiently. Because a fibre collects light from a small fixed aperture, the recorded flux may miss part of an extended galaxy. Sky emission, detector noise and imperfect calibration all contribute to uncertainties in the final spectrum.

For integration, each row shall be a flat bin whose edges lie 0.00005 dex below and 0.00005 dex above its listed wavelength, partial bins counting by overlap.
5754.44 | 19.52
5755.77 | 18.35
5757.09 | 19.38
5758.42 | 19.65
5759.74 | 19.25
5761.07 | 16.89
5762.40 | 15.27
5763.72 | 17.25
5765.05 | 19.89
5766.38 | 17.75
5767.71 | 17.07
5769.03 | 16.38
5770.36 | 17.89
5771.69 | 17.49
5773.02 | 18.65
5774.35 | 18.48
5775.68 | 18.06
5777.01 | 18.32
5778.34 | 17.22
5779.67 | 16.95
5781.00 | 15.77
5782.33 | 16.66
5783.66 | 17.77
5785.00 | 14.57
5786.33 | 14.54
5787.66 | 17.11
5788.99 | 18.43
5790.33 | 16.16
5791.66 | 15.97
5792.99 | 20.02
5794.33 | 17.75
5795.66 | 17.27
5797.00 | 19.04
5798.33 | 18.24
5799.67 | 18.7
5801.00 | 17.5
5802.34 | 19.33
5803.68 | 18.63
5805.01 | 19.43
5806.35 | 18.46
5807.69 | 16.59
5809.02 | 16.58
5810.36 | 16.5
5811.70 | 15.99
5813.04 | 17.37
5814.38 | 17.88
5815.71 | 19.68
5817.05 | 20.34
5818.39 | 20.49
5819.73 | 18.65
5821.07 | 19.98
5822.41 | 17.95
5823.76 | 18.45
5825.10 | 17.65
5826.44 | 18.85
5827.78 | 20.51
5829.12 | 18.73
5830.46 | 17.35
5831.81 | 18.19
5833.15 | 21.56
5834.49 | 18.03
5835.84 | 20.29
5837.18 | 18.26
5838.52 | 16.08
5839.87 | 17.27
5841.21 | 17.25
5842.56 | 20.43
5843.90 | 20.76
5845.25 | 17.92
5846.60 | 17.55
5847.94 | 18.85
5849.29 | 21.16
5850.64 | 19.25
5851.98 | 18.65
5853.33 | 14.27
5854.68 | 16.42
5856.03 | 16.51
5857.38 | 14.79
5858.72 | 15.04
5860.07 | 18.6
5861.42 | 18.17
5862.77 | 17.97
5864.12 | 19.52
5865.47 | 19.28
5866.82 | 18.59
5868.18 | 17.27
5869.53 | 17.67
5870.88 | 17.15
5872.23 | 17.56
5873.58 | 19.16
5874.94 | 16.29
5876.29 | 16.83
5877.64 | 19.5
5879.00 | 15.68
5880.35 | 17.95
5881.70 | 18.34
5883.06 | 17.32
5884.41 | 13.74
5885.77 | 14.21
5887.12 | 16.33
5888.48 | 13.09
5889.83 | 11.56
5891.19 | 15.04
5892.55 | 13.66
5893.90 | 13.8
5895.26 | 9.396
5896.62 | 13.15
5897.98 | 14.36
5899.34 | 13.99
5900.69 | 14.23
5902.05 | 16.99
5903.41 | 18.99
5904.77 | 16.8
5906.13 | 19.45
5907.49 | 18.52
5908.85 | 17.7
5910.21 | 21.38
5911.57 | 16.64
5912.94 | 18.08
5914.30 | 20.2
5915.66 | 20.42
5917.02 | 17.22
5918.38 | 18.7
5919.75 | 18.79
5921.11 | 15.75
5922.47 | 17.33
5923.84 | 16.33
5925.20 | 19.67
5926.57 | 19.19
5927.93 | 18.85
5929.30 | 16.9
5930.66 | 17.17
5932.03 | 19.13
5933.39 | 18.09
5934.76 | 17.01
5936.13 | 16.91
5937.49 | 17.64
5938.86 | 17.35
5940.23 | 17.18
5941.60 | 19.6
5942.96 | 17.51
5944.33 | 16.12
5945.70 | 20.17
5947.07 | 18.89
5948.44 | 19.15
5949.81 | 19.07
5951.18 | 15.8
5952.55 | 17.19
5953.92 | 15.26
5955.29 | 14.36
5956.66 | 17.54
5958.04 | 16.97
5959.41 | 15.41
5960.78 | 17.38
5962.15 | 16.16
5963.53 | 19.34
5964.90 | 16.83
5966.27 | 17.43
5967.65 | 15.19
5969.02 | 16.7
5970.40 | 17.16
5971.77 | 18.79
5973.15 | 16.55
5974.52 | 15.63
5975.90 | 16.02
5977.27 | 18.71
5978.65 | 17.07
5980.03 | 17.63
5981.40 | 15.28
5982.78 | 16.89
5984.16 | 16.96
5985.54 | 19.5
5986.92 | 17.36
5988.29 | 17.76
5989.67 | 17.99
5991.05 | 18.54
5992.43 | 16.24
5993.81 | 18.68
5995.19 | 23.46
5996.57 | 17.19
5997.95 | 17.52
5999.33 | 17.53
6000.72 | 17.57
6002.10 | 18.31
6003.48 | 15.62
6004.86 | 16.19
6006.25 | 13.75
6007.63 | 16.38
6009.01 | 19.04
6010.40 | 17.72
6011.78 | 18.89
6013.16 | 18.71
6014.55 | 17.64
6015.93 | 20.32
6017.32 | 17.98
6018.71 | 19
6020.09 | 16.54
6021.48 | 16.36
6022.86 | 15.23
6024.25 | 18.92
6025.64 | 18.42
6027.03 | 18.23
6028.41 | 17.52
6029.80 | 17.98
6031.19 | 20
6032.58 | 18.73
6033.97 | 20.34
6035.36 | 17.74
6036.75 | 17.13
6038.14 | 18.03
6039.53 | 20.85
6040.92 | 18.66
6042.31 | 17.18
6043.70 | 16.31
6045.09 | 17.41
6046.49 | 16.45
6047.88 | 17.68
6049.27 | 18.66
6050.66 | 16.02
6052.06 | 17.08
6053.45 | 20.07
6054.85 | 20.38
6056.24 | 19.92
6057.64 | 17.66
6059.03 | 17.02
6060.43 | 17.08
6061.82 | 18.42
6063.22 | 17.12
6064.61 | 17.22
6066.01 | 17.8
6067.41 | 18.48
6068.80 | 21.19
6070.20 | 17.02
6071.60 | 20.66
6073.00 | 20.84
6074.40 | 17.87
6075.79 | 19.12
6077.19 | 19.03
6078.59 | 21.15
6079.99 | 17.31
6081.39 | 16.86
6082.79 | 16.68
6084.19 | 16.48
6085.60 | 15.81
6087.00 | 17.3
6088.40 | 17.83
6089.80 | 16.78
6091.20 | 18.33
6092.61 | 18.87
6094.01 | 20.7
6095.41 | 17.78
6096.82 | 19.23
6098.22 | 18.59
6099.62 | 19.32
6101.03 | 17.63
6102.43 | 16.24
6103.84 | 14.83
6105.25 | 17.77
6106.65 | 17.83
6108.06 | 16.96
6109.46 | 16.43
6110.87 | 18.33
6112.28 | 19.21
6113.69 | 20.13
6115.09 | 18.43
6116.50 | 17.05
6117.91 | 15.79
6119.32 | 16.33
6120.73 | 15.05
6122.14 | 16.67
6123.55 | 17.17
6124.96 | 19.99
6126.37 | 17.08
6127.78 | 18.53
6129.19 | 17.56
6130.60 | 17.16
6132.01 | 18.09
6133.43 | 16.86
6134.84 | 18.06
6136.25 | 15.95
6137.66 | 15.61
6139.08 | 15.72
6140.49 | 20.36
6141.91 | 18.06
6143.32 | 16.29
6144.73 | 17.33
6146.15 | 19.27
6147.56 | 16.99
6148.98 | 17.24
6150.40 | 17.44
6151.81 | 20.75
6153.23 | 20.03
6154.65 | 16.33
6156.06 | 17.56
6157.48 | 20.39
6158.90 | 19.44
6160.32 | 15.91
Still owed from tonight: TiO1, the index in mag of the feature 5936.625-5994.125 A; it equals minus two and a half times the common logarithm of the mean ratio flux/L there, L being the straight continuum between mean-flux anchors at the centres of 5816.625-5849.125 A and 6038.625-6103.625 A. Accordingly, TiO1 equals 0.07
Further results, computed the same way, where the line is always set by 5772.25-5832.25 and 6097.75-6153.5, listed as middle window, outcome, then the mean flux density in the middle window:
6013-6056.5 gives -0.03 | 18.1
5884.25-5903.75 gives 0.25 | 14.1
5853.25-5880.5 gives 0.03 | 17.4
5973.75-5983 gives 0.06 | 16.7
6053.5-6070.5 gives -0.04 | 18.4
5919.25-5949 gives -0.01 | 17.9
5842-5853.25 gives -0.07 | 19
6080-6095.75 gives 0.00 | 17.6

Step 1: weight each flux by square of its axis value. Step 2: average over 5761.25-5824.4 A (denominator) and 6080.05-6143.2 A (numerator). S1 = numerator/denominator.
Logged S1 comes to 1.1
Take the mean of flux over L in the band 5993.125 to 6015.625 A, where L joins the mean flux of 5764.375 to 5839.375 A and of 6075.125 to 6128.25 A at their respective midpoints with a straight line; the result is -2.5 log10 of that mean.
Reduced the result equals 0.001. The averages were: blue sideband 18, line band 17.8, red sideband 17.7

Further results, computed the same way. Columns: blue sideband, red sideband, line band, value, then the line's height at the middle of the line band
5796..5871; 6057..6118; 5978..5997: 0.01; 18.1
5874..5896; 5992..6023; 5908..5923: -0.16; 15.8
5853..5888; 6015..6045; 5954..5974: 0.06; 17.7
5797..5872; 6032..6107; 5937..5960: 0.05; 18.2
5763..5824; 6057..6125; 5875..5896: 0.18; 17.8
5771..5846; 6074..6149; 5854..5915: 0.09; 18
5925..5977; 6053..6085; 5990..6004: -0.02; 17.8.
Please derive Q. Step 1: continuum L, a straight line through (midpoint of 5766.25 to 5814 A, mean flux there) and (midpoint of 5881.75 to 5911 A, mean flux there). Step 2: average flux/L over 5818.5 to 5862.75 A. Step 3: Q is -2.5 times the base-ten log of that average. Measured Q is -0.11 mag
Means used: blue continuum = 17.5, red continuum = 15.5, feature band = 18.3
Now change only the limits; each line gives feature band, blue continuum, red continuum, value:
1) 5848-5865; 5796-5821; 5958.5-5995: 0.03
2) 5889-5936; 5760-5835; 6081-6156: 0.06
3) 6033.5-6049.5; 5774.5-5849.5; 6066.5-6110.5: 0.01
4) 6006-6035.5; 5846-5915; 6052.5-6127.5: -0.03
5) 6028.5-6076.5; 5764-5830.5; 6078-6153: -0.04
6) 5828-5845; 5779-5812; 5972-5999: -0.08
